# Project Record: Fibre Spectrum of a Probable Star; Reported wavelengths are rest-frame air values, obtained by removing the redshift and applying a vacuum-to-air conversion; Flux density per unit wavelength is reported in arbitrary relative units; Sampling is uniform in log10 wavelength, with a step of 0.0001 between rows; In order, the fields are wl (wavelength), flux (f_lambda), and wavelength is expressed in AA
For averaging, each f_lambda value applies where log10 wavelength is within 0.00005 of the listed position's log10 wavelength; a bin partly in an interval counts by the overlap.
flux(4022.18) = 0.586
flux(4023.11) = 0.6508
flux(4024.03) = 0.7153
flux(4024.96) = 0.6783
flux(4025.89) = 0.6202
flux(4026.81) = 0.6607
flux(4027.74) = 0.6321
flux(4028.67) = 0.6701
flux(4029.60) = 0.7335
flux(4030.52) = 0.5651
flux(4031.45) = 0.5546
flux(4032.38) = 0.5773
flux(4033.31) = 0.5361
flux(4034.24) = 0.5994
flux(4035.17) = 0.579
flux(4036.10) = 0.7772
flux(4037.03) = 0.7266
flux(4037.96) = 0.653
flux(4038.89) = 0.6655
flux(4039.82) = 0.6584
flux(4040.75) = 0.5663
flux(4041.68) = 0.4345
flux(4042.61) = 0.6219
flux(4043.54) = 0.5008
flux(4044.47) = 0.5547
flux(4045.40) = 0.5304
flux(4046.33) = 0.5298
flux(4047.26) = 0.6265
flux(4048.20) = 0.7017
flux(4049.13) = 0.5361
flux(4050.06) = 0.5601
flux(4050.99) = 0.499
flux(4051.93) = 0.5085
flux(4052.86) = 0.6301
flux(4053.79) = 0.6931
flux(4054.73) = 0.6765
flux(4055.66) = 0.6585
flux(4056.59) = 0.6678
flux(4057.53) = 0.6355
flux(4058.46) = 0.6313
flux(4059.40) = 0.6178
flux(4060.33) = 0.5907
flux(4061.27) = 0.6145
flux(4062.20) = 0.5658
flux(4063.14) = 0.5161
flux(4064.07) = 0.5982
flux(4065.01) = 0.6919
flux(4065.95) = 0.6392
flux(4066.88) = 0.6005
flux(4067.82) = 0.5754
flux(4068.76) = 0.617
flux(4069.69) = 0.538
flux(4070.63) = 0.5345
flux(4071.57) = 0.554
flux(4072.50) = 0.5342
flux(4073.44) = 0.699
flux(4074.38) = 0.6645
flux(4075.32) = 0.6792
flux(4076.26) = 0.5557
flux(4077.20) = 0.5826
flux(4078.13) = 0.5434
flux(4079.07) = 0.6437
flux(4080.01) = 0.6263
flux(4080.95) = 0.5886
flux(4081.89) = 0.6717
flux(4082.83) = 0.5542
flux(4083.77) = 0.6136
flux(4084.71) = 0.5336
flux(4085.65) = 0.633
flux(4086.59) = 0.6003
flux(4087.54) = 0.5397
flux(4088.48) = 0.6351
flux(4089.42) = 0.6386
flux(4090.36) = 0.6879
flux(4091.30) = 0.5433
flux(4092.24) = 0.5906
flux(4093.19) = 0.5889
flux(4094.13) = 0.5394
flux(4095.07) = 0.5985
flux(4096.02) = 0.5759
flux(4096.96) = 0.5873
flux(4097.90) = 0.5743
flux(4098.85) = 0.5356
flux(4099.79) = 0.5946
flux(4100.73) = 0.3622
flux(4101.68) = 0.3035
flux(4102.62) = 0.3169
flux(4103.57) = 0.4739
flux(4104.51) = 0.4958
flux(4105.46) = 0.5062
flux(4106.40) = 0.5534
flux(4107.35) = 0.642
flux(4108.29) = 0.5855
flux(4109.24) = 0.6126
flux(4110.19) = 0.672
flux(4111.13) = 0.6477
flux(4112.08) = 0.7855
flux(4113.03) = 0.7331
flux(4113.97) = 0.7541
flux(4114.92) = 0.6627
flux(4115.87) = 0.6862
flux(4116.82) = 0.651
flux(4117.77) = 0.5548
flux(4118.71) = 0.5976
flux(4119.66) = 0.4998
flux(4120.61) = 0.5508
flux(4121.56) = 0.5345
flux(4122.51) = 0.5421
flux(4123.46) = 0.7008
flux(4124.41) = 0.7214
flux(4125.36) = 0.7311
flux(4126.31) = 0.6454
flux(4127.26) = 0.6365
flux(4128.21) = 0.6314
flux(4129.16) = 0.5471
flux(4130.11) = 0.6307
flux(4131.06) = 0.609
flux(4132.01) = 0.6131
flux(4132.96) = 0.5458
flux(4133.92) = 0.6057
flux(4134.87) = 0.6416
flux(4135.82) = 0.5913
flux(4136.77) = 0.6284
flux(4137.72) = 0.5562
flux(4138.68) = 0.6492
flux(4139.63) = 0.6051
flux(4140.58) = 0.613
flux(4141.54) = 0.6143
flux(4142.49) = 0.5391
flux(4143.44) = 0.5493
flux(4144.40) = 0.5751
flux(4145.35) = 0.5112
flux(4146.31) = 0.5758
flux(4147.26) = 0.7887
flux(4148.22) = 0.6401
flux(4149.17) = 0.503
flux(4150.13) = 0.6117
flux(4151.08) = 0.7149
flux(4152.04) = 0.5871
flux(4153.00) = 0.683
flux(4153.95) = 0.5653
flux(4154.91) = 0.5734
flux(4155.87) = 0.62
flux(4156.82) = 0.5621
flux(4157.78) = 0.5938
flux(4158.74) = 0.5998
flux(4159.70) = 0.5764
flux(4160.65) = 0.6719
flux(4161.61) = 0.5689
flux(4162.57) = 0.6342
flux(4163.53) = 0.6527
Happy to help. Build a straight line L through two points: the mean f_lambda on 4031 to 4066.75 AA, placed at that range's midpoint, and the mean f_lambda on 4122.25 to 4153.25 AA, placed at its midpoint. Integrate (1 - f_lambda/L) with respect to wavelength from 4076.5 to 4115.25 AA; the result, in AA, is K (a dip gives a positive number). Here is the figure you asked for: 1.7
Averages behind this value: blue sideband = 0.603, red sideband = 0.616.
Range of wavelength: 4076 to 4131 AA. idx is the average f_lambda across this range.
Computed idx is 0.593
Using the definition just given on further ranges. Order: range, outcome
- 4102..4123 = 0.592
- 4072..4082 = 0.615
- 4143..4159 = 0.603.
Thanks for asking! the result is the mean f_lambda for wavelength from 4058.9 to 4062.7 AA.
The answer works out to 0.596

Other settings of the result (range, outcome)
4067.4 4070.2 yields 0.576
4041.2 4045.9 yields 0.529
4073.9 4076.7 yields 0.633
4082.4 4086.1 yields 0.584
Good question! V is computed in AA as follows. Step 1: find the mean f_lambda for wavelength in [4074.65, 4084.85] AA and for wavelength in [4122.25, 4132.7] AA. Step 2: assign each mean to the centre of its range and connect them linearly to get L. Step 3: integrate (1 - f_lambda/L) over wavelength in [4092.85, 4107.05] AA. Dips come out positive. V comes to 2.5 AA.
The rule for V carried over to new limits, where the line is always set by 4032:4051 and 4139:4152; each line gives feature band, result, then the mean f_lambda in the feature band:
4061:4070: 0.0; 0.597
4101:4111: 1.4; 0.518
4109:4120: -1.0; 0.658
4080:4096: 0.0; 0.597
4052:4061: -0.6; 0.638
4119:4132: -0.3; 0.614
